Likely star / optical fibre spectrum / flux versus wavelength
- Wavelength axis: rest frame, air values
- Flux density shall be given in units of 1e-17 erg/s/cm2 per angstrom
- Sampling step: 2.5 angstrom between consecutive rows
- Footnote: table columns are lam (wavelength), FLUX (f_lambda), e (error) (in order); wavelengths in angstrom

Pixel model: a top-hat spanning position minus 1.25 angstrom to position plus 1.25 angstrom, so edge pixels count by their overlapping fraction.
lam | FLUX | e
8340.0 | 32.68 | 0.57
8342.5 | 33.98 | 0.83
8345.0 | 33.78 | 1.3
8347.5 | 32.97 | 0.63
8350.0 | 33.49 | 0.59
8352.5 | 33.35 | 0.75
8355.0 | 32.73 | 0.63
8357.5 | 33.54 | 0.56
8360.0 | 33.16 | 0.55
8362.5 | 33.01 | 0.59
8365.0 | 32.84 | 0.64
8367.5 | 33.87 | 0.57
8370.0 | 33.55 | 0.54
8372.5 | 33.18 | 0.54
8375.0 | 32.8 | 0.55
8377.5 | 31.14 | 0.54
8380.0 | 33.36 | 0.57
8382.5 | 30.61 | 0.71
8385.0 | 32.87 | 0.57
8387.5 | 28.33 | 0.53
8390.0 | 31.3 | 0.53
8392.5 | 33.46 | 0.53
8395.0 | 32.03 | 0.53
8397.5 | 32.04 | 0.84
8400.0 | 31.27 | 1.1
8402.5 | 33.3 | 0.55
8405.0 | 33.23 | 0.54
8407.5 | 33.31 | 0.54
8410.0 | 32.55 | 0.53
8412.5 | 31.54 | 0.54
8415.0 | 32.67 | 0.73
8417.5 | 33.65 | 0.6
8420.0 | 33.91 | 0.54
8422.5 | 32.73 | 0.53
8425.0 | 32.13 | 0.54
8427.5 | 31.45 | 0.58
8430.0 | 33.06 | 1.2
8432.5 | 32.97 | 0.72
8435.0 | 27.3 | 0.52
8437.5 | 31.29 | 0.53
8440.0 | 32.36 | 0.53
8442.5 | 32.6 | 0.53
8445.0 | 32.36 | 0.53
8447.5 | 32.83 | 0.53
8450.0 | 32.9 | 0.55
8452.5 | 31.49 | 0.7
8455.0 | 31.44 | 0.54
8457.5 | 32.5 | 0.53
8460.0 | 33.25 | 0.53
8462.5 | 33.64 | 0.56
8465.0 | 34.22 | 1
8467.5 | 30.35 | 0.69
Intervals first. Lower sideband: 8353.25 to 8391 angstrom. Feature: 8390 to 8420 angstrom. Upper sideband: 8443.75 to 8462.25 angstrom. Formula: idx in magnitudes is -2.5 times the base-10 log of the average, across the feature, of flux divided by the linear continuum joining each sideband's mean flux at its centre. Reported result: -0.01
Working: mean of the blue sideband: 32.4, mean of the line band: 32.6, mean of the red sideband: 32.5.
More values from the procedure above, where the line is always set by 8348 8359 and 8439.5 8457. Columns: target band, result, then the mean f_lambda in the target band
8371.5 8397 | 0.035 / 31.9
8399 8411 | -0.001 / 32.8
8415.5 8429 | -0.007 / 32.8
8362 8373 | -0.007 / 33.3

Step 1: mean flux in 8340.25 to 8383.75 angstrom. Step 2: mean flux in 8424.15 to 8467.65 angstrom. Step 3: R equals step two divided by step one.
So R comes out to 0.97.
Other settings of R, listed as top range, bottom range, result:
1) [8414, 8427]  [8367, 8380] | 1.00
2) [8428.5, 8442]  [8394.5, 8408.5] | 0.97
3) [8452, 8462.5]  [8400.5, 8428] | 0.99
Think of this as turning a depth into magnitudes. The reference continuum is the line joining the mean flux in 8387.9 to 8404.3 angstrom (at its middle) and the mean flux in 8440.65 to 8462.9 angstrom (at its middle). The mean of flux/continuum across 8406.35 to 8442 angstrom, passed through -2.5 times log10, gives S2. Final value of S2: 0.002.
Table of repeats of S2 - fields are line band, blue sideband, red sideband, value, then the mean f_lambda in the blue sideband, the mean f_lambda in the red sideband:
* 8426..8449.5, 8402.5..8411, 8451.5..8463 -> 0.03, 33.1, 32.4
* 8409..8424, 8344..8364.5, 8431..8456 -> -0.02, 33.2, 31.8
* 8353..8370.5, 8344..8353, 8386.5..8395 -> -0.02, 33.4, 31.3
